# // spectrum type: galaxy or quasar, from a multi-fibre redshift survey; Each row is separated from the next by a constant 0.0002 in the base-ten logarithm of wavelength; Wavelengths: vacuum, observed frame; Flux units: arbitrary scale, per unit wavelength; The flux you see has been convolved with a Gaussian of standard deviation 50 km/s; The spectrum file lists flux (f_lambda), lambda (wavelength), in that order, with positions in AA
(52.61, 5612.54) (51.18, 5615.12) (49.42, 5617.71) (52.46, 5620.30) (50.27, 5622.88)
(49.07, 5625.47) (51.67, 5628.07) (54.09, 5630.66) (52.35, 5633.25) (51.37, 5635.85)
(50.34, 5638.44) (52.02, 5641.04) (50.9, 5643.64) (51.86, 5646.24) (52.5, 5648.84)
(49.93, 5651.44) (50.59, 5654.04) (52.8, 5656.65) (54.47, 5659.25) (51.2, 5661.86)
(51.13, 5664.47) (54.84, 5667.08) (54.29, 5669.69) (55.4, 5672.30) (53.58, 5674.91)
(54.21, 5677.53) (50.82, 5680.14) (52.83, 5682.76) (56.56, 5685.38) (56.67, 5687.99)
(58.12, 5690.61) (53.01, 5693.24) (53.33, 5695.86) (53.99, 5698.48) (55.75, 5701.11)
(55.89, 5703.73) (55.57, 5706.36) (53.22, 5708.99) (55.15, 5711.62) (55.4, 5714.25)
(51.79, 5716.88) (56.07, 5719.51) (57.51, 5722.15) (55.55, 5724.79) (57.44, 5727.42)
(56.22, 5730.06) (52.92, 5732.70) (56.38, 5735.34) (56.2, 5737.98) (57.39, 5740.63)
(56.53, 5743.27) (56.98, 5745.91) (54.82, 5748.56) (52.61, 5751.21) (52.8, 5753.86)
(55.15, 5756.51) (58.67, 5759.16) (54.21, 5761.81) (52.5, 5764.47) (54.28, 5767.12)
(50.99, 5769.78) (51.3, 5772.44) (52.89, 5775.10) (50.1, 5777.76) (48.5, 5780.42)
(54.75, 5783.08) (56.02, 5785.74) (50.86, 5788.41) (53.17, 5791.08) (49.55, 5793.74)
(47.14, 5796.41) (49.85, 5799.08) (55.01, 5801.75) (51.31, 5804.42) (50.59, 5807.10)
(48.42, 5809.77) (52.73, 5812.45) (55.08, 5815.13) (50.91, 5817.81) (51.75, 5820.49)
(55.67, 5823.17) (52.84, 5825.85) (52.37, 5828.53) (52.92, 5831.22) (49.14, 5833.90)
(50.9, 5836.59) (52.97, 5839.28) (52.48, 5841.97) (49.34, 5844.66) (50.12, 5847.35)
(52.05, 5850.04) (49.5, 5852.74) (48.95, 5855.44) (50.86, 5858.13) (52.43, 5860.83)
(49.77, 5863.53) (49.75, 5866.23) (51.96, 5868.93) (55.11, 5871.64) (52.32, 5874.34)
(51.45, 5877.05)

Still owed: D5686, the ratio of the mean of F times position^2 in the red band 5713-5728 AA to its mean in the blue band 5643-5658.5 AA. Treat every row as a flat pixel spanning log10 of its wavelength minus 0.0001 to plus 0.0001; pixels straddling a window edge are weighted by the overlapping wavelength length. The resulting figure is 1.1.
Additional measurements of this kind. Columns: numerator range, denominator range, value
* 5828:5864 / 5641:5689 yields 1.02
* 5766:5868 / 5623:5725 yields 1.01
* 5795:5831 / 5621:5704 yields 1.03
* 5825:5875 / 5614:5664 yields 1.07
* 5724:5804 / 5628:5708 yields 1.04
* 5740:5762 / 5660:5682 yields 1.07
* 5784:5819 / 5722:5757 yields 0.95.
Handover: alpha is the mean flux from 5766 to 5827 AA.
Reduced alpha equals 51.9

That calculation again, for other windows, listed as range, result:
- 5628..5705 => 53.3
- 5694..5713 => 54.7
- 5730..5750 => 55.9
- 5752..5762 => 55.2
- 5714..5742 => 55.7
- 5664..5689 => 54.1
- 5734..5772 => 54.9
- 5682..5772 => 55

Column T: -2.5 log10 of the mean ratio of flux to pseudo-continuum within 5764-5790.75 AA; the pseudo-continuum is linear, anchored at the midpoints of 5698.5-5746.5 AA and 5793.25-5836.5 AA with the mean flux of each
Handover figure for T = 0.02 mag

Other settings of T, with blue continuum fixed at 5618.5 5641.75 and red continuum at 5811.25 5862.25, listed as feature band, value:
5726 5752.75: -0.08 mag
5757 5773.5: -0.04 mag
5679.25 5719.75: -0.06 mag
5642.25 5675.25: -0.02 mag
